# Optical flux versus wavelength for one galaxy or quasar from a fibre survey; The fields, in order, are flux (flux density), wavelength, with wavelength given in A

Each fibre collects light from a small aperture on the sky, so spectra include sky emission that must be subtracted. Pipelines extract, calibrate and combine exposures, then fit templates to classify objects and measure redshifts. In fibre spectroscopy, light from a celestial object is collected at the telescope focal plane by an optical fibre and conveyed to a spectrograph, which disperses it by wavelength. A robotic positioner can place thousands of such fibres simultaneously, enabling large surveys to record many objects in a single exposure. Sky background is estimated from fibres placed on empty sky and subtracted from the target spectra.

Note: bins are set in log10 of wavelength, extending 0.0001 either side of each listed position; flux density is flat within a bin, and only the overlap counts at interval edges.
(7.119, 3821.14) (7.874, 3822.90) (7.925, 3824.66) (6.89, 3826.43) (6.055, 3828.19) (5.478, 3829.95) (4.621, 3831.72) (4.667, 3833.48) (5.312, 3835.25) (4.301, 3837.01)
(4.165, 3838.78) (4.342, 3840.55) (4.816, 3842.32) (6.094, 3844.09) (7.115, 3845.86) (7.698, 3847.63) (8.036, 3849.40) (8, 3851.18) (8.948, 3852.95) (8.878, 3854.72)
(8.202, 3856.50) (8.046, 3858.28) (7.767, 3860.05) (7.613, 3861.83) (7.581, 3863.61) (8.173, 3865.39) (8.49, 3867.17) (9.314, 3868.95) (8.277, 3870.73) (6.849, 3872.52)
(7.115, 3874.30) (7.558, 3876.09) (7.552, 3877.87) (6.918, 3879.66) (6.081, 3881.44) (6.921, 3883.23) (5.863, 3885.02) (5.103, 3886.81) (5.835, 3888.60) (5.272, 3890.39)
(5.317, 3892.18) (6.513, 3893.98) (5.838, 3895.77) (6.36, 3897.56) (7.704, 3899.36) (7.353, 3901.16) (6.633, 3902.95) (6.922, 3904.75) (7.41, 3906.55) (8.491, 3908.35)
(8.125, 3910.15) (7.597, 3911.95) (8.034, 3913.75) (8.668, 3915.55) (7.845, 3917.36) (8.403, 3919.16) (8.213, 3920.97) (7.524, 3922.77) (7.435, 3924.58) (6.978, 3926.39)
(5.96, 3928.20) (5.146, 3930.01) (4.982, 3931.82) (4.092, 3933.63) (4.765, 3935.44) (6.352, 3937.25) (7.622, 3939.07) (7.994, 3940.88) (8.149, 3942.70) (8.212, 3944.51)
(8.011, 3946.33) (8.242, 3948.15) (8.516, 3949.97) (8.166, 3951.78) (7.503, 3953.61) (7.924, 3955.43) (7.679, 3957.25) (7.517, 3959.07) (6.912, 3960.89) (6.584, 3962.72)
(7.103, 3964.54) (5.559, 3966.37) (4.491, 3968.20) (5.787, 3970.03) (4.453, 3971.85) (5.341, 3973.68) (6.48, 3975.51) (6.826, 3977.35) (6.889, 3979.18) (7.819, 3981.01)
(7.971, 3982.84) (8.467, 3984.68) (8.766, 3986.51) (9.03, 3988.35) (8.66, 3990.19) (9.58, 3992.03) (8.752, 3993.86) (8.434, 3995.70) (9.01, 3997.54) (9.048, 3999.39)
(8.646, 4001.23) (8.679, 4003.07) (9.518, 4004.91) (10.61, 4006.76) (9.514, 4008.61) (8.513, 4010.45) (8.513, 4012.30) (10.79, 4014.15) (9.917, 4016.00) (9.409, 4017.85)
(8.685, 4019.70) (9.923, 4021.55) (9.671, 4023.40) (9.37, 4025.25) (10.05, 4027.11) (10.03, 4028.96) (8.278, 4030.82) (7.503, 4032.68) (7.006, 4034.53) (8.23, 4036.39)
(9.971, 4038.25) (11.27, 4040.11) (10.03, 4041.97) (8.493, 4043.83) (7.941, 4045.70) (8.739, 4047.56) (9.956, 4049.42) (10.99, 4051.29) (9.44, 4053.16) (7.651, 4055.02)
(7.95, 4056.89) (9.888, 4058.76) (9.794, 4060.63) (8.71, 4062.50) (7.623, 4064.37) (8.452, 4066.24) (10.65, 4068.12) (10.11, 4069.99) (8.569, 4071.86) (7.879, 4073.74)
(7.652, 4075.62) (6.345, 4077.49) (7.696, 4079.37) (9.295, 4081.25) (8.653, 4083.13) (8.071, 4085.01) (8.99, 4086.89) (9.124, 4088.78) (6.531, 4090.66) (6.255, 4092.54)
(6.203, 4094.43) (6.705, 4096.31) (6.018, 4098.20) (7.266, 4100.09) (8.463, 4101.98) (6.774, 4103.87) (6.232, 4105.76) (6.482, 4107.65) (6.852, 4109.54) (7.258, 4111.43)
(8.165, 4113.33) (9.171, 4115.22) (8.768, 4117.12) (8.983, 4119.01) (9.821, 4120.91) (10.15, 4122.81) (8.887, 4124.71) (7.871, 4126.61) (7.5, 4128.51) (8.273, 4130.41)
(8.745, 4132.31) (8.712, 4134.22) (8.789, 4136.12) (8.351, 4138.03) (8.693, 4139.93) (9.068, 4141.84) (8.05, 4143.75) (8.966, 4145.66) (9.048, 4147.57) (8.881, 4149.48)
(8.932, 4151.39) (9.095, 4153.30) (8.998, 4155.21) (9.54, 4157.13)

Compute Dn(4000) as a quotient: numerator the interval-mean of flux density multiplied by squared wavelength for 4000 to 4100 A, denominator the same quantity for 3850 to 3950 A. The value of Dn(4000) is 1.3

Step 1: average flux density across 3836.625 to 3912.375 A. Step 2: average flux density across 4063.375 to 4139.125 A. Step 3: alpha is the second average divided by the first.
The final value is 1.1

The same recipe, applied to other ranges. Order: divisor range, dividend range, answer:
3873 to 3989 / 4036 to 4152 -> 1.21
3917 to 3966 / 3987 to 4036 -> 1.27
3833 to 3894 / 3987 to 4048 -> 1.34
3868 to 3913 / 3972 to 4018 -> 1.23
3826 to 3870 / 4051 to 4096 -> 1.23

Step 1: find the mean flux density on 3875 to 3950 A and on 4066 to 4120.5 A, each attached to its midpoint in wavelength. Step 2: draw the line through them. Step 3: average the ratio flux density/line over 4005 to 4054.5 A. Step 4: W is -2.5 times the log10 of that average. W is -0.23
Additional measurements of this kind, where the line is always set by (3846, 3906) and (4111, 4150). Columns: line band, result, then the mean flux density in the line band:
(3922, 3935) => 0.25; 5.95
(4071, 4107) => 0.13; 7.5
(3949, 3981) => 0.15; 6.72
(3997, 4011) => -0.16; 9.21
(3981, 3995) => -0.11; 8.68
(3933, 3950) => 0.06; 7.18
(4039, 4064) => -0.13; 9.26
